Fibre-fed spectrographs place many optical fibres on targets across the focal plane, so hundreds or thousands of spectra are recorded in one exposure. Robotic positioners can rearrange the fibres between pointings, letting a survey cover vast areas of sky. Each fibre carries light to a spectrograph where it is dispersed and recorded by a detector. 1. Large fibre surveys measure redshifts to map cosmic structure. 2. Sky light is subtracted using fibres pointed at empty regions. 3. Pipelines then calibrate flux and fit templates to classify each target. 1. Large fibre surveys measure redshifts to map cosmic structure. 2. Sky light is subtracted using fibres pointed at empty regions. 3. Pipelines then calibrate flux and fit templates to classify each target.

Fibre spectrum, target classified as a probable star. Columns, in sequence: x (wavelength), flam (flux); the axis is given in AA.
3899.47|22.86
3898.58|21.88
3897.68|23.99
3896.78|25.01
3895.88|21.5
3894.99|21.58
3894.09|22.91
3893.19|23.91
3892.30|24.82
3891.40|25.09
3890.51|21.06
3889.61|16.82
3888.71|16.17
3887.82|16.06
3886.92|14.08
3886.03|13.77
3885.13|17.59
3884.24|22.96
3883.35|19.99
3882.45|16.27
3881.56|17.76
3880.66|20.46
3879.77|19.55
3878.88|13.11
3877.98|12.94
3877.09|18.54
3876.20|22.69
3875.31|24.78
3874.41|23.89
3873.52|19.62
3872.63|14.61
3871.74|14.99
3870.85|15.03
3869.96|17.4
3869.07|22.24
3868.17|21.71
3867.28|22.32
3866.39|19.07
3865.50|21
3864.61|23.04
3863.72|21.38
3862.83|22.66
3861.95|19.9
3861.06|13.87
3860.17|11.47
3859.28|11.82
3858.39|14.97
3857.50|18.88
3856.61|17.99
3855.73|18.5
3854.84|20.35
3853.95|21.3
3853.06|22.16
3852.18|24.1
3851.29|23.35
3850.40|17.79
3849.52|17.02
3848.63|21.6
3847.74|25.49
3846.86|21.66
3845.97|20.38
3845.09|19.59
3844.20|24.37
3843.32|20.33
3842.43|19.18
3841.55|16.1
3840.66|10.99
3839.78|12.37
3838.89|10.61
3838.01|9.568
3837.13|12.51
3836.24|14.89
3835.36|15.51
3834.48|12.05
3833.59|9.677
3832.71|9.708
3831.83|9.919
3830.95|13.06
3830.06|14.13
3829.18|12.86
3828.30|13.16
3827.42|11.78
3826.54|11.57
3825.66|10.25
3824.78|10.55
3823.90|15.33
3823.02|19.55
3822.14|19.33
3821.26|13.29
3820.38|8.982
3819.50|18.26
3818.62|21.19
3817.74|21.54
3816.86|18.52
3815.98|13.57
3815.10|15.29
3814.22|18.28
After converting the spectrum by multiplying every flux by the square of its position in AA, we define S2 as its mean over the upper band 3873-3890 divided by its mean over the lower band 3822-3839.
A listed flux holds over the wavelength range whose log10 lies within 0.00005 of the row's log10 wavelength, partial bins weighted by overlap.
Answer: 1.5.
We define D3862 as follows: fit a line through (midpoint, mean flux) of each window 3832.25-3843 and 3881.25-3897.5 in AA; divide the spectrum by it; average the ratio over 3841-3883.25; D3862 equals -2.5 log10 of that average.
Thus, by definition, -0.20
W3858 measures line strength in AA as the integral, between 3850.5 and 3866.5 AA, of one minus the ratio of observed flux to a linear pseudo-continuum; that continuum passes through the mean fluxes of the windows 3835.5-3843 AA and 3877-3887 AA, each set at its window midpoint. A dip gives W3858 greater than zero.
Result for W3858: -4.2 AA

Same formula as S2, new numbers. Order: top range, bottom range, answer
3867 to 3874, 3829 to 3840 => 1.56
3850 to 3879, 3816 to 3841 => 1.43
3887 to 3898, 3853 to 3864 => 1.21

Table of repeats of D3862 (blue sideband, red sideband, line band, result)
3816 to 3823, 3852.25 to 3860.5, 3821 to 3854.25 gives 0.103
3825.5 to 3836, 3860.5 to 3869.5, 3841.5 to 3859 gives -0.205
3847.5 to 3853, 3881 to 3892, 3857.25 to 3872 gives 0.100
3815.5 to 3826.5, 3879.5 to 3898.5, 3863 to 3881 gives -0.027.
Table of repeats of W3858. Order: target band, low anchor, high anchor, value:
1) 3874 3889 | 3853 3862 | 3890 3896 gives 1.9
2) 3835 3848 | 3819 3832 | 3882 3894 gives -1.5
